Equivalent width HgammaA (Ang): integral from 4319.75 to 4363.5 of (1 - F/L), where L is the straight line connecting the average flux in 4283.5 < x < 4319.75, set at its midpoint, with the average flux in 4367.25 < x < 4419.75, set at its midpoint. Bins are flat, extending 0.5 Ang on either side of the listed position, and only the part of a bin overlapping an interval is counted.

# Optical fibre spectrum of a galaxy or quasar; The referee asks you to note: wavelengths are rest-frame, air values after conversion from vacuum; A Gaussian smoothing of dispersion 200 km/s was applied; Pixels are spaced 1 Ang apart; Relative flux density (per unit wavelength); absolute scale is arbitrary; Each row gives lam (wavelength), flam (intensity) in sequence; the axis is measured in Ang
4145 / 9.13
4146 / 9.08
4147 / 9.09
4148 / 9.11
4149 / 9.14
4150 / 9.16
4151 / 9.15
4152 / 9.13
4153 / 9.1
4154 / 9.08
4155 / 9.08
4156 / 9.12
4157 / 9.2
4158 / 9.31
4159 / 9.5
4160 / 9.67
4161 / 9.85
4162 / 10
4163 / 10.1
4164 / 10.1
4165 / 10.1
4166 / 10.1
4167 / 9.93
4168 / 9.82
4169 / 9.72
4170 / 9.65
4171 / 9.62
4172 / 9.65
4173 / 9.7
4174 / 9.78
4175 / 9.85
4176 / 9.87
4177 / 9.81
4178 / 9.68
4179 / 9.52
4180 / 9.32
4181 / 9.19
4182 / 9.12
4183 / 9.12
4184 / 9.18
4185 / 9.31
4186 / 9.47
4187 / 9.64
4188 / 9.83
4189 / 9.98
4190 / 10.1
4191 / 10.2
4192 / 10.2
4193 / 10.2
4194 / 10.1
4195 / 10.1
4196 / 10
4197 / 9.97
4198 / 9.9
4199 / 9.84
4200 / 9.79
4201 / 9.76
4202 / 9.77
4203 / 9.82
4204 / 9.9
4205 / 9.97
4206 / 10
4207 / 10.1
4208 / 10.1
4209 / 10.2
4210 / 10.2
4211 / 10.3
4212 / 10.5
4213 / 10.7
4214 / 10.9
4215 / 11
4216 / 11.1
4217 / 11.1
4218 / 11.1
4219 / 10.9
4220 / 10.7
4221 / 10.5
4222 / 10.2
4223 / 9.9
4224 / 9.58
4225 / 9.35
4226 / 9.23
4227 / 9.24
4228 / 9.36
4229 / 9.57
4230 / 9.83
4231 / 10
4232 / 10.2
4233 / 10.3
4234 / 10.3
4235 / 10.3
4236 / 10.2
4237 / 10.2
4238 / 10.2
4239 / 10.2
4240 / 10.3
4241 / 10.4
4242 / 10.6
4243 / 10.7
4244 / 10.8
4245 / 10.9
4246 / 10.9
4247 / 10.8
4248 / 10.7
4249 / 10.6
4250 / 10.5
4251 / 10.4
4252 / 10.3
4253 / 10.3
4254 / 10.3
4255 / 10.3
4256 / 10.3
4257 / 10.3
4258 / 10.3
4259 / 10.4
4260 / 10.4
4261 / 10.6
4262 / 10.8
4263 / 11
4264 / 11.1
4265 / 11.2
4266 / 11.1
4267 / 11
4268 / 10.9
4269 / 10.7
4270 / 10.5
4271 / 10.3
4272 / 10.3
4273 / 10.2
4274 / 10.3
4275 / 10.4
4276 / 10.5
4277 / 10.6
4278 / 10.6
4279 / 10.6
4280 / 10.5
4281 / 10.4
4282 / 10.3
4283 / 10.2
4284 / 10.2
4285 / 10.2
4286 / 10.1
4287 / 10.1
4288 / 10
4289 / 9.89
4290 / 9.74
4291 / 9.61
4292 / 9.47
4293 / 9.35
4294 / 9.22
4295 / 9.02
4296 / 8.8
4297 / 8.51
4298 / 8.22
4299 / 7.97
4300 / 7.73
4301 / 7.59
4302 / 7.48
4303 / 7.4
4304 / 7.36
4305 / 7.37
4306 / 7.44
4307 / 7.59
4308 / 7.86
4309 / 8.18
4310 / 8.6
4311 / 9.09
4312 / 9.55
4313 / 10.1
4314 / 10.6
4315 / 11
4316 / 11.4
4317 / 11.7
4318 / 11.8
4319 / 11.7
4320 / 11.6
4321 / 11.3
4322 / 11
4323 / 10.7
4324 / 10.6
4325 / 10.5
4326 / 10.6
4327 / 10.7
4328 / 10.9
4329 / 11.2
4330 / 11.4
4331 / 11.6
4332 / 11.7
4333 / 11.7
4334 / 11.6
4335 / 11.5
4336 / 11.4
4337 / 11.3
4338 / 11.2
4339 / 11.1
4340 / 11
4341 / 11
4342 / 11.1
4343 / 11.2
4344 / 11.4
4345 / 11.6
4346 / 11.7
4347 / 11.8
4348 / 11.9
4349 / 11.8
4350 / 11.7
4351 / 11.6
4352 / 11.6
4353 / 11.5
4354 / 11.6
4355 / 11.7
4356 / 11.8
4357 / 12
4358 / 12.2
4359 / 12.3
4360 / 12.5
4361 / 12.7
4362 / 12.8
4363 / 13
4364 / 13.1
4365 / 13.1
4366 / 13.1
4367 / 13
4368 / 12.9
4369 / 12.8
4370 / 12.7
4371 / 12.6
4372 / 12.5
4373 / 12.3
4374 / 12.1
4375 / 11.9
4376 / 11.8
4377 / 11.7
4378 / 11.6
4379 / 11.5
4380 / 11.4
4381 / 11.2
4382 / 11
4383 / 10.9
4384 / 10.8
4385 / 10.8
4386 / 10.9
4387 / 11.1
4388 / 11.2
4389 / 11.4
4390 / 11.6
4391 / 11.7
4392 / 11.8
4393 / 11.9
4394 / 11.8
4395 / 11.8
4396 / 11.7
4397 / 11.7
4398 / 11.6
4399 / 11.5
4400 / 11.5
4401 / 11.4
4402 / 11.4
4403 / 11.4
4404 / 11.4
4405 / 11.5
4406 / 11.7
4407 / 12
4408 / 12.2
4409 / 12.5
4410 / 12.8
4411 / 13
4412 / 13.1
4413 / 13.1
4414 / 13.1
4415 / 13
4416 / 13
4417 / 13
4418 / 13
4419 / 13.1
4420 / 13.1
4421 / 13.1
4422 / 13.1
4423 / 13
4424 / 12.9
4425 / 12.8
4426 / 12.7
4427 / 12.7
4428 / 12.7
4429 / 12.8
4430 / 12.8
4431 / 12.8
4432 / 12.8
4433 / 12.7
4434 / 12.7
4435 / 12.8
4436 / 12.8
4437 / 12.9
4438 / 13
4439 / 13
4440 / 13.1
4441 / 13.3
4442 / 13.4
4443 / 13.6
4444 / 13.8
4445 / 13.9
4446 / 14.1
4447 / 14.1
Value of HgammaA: -4.6 Ang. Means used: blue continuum 9.24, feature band 11.5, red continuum 12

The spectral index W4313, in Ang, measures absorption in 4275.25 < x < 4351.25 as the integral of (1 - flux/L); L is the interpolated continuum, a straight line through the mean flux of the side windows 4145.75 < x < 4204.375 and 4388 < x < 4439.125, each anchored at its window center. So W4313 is 6.9 Ang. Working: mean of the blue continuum 9.64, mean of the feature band 10.2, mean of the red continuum 12.4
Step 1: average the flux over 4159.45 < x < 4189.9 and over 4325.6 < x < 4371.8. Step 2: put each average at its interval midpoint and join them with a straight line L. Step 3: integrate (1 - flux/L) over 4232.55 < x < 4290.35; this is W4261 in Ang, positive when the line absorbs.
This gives 1.6 Ang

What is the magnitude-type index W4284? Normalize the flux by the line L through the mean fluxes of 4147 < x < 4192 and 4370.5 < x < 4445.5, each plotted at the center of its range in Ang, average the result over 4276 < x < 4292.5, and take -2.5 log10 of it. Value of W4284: 0.07 mag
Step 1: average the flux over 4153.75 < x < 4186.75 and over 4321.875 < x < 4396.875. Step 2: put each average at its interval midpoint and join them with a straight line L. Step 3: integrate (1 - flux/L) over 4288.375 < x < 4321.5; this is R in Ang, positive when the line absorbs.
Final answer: 5.6 Ang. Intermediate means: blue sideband 9.6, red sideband 11.7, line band 9.22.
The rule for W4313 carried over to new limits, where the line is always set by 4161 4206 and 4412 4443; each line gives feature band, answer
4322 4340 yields 0.9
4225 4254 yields 0.8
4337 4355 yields 0.7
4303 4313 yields 2.8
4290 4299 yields 1.8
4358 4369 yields -0.6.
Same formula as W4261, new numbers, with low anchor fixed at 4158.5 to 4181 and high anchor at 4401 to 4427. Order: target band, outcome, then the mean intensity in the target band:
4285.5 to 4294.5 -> 1.2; 9.72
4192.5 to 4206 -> 0.2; 9.93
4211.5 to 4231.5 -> 0.2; 10.2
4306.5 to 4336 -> 2.3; 10.6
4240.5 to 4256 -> 0.2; 10.6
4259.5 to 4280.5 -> 0.5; 10.6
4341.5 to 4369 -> -0.5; 12.1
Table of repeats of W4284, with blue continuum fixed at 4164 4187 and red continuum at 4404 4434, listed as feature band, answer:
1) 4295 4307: 0.39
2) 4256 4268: 0.00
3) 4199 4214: -0.01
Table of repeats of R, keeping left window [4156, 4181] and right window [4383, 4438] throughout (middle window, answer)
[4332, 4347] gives 0.2 Ang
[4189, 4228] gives -0.1 Ang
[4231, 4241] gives 0.2 Ang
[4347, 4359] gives -0.1 Ang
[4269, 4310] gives 6.2 Ang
